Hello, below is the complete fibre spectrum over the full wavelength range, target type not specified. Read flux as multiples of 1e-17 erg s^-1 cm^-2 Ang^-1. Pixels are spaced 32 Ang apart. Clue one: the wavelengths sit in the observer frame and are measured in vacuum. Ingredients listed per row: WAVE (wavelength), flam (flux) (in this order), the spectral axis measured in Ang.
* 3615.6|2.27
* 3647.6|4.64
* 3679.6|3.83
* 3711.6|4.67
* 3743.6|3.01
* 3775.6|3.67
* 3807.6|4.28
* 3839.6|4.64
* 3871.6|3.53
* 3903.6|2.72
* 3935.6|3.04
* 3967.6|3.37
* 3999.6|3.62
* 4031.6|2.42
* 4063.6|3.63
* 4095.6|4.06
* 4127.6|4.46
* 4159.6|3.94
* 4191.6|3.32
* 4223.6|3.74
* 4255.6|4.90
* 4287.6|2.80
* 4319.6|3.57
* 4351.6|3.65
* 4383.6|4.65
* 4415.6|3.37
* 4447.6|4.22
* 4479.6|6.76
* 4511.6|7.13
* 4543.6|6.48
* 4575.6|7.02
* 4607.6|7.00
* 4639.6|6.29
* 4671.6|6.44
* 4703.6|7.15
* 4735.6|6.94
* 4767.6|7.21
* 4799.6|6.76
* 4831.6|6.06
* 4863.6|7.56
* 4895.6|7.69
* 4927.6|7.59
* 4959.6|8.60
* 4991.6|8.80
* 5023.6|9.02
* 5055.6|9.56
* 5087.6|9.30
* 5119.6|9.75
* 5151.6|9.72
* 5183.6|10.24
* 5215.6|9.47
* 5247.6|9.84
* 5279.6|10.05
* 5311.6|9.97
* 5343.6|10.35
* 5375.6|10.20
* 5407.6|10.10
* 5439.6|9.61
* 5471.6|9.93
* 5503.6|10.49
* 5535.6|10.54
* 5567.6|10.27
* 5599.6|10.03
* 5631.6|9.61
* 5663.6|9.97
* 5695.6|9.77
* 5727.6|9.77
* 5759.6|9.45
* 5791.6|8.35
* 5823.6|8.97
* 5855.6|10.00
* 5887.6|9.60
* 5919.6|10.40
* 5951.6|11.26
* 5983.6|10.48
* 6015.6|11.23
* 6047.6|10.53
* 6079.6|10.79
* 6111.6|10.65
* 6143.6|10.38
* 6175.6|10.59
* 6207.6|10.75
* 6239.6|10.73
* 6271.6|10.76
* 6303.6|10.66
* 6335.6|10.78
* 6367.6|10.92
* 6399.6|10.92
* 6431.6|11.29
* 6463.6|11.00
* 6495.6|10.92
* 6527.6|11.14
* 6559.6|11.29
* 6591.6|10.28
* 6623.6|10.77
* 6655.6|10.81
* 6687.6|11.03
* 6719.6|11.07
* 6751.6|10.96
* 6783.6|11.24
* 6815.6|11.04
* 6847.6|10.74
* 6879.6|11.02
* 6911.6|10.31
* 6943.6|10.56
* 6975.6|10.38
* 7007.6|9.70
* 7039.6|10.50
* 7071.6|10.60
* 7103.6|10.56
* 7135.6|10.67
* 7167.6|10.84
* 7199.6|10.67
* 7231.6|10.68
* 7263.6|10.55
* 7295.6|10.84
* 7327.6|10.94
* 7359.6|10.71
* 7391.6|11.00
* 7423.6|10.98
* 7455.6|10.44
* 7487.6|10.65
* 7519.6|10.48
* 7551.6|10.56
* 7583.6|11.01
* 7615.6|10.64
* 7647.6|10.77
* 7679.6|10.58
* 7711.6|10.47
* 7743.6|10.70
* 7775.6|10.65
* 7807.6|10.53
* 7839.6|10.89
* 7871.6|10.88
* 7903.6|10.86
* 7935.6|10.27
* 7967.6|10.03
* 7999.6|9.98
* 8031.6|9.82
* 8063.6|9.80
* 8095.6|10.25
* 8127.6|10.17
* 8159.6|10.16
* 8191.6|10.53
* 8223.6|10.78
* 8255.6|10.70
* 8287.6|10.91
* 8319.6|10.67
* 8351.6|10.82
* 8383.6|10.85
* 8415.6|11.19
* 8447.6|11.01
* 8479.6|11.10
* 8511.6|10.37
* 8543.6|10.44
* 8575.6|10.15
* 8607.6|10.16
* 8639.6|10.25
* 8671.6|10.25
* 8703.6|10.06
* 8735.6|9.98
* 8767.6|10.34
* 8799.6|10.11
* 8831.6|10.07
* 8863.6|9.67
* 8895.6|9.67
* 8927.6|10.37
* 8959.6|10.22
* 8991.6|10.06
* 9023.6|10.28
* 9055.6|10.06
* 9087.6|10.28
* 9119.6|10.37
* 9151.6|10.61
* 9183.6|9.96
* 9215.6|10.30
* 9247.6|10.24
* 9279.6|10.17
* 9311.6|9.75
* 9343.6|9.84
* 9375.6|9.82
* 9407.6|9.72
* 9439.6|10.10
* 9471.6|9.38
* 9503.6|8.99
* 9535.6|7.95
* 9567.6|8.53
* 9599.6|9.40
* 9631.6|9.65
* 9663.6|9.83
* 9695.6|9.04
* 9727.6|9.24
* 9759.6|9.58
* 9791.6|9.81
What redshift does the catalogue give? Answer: 0.12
